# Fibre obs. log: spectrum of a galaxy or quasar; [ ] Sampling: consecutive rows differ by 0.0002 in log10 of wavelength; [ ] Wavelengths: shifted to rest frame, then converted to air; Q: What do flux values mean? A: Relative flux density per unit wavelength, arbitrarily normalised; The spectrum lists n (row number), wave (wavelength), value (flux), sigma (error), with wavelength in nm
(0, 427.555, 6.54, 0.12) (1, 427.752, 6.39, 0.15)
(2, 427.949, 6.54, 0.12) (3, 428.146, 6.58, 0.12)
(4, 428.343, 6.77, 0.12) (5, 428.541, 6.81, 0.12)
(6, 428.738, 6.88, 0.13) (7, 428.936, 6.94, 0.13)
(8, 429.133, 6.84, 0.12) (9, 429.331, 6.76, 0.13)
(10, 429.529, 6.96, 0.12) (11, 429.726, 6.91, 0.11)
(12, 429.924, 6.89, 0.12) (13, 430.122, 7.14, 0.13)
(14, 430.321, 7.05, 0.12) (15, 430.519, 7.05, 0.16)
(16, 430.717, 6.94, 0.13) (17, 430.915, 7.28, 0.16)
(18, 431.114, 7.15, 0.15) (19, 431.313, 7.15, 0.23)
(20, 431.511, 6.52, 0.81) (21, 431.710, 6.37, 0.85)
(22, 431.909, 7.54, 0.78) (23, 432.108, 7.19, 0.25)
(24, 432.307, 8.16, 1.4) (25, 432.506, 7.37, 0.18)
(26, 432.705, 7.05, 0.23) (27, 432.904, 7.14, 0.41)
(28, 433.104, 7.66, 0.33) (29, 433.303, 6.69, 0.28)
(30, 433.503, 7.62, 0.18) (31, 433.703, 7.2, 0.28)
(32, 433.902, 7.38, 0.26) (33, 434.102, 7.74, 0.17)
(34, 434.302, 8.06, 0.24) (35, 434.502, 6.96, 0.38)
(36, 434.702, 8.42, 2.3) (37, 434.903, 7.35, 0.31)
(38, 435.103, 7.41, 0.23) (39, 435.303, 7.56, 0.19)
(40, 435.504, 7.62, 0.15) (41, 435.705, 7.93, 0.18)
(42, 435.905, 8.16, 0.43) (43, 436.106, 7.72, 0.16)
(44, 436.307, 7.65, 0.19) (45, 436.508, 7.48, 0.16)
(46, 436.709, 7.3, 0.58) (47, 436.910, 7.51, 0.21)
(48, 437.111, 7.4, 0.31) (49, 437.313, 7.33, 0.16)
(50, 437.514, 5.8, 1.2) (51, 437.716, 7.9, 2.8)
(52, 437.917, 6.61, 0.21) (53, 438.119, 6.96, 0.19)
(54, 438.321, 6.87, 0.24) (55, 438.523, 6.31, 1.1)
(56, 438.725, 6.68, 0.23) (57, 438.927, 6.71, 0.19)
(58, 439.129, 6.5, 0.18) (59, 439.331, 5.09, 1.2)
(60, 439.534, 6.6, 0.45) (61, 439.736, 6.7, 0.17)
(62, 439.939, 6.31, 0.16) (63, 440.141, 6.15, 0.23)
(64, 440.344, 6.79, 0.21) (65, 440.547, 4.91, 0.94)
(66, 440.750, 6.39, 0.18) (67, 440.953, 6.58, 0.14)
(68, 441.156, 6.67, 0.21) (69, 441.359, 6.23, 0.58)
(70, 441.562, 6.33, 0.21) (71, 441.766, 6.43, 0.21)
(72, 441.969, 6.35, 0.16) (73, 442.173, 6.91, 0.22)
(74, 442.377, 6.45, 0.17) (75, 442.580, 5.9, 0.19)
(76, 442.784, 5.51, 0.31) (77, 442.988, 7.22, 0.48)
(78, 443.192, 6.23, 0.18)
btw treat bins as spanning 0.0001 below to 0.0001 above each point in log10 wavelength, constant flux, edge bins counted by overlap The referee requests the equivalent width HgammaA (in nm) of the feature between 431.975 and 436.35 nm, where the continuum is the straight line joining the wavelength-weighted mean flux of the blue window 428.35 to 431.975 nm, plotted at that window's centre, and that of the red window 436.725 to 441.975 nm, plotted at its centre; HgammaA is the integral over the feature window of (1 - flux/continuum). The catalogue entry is -0.50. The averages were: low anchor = 6.94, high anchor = 6.56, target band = 7.55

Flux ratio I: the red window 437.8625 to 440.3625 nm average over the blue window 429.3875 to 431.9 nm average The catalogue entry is 0.9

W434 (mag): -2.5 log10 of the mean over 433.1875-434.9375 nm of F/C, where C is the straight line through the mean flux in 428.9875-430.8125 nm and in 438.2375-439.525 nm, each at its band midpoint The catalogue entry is -0.13 mag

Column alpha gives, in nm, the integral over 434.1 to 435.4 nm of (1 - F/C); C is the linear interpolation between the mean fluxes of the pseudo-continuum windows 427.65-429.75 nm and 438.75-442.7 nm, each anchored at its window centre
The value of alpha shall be -0.22 nm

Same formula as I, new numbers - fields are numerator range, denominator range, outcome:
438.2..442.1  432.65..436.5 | 0.84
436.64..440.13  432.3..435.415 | 0.90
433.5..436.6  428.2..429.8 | 1.12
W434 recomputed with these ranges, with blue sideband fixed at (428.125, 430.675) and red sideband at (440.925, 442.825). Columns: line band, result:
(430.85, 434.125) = -0.073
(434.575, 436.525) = -0.166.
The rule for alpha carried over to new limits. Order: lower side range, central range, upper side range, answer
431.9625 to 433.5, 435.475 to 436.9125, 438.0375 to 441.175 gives -0.17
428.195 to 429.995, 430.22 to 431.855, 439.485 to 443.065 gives -0.04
